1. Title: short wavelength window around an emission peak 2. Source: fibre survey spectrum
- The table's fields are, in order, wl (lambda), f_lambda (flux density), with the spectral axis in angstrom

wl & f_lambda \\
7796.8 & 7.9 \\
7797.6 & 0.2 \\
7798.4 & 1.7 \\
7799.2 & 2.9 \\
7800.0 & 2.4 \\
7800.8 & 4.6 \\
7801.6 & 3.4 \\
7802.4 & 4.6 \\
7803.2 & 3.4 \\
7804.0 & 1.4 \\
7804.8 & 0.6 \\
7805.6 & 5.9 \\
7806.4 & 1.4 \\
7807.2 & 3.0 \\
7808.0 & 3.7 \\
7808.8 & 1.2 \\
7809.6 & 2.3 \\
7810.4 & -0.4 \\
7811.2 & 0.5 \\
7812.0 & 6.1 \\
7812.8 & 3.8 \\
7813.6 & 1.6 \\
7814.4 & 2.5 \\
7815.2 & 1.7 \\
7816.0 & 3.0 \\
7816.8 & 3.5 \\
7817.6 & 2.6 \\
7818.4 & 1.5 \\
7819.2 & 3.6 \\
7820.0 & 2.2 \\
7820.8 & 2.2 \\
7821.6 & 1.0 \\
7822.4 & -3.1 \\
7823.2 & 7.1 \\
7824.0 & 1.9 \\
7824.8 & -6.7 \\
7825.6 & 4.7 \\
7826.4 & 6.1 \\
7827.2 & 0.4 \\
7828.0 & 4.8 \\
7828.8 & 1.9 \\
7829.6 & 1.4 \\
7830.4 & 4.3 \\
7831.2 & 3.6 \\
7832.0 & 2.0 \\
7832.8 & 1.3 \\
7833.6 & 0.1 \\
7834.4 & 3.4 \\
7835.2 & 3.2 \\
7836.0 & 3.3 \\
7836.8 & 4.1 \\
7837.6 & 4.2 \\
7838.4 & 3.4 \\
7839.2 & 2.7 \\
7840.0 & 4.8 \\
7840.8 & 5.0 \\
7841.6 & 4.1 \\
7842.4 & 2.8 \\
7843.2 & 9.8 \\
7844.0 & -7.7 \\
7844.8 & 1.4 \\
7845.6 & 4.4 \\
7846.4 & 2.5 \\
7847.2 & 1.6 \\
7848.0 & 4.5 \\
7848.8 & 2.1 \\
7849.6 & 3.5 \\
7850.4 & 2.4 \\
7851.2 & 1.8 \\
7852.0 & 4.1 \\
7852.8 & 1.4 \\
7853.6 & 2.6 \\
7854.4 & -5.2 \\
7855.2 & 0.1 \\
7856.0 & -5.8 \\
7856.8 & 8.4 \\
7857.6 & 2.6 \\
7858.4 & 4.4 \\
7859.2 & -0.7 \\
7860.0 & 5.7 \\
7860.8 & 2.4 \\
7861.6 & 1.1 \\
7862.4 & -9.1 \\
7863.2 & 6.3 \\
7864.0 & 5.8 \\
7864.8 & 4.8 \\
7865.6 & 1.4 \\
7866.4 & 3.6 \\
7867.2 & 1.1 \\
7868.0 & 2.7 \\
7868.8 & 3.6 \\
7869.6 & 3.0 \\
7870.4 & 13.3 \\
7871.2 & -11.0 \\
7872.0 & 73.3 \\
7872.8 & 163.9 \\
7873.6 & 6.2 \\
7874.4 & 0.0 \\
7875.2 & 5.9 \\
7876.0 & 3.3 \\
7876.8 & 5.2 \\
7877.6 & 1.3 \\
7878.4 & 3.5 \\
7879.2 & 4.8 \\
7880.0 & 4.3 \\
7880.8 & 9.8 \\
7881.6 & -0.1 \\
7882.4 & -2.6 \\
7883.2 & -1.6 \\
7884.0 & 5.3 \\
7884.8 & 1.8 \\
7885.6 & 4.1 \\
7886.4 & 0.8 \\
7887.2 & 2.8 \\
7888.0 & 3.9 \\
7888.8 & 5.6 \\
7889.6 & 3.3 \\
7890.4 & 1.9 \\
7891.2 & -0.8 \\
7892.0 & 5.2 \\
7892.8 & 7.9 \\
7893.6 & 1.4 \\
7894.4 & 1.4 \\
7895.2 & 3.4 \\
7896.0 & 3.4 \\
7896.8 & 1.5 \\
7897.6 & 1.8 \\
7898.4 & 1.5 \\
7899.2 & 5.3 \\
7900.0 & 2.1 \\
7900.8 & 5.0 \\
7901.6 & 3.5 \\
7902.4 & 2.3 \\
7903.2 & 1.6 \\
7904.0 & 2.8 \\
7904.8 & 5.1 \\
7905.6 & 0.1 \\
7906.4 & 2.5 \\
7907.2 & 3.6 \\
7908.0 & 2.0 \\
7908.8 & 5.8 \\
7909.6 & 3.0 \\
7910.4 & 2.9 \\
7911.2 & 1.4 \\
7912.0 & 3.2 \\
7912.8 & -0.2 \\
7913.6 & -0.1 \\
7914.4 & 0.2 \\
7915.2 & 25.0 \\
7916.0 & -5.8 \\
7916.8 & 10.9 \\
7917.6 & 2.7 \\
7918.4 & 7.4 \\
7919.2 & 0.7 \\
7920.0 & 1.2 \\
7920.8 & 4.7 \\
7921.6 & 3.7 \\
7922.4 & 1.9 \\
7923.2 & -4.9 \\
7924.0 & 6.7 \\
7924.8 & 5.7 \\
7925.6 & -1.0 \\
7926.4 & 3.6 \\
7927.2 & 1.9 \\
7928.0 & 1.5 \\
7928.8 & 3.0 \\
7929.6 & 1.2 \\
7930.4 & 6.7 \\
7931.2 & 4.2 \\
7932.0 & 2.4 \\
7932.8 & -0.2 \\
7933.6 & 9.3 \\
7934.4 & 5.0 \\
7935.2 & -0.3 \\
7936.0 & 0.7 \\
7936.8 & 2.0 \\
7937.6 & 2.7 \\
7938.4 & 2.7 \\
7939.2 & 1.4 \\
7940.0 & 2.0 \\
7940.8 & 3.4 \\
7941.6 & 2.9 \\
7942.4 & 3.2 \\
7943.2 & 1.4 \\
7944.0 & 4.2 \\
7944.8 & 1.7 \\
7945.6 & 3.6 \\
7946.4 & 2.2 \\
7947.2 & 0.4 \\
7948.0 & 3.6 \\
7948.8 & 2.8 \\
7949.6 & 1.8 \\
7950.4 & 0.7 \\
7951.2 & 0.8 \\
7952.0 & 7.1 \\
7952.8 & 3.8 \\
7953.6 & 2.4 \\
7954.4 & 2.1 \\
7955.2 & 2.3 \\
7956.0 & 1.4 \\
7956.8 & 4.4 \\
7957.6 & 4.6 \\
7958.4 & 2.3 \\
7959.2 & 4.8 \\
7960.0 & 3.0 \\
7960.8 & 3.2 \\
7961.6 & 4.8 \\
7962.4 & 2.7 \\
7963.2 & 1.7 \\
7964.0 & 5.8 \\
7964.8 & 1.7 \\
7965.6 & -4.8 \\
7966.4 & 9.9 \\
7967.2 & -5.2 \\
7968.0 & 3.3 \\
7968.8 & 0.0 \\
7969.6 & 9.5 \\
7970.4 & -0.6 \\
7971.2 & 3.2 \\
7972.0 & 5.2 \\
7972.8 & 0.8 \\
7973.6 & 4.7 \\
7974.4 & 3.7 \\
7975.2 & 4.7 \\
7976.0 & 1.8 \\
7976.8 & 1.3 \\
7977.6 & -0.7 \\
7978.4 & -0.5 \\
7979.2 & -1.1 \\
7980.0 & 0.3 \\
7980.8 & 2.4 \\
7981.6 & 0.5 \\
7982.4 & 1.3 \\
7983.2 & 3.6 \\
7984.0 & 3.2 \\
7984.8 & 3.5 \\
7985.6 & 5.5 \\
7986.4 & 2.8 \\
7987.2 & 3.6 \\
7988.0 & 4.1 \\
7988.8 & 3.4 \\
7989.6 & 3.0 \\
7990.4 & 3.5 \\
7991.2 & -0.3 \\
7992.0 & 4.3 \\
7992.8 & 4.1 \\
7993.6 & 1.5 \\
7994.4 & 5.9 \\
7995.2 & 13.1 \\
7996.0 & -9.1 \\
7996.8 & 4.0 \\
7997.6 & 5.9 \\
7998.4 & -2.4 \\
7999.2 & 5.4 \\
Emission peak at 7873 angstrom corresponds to [O III] 5007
